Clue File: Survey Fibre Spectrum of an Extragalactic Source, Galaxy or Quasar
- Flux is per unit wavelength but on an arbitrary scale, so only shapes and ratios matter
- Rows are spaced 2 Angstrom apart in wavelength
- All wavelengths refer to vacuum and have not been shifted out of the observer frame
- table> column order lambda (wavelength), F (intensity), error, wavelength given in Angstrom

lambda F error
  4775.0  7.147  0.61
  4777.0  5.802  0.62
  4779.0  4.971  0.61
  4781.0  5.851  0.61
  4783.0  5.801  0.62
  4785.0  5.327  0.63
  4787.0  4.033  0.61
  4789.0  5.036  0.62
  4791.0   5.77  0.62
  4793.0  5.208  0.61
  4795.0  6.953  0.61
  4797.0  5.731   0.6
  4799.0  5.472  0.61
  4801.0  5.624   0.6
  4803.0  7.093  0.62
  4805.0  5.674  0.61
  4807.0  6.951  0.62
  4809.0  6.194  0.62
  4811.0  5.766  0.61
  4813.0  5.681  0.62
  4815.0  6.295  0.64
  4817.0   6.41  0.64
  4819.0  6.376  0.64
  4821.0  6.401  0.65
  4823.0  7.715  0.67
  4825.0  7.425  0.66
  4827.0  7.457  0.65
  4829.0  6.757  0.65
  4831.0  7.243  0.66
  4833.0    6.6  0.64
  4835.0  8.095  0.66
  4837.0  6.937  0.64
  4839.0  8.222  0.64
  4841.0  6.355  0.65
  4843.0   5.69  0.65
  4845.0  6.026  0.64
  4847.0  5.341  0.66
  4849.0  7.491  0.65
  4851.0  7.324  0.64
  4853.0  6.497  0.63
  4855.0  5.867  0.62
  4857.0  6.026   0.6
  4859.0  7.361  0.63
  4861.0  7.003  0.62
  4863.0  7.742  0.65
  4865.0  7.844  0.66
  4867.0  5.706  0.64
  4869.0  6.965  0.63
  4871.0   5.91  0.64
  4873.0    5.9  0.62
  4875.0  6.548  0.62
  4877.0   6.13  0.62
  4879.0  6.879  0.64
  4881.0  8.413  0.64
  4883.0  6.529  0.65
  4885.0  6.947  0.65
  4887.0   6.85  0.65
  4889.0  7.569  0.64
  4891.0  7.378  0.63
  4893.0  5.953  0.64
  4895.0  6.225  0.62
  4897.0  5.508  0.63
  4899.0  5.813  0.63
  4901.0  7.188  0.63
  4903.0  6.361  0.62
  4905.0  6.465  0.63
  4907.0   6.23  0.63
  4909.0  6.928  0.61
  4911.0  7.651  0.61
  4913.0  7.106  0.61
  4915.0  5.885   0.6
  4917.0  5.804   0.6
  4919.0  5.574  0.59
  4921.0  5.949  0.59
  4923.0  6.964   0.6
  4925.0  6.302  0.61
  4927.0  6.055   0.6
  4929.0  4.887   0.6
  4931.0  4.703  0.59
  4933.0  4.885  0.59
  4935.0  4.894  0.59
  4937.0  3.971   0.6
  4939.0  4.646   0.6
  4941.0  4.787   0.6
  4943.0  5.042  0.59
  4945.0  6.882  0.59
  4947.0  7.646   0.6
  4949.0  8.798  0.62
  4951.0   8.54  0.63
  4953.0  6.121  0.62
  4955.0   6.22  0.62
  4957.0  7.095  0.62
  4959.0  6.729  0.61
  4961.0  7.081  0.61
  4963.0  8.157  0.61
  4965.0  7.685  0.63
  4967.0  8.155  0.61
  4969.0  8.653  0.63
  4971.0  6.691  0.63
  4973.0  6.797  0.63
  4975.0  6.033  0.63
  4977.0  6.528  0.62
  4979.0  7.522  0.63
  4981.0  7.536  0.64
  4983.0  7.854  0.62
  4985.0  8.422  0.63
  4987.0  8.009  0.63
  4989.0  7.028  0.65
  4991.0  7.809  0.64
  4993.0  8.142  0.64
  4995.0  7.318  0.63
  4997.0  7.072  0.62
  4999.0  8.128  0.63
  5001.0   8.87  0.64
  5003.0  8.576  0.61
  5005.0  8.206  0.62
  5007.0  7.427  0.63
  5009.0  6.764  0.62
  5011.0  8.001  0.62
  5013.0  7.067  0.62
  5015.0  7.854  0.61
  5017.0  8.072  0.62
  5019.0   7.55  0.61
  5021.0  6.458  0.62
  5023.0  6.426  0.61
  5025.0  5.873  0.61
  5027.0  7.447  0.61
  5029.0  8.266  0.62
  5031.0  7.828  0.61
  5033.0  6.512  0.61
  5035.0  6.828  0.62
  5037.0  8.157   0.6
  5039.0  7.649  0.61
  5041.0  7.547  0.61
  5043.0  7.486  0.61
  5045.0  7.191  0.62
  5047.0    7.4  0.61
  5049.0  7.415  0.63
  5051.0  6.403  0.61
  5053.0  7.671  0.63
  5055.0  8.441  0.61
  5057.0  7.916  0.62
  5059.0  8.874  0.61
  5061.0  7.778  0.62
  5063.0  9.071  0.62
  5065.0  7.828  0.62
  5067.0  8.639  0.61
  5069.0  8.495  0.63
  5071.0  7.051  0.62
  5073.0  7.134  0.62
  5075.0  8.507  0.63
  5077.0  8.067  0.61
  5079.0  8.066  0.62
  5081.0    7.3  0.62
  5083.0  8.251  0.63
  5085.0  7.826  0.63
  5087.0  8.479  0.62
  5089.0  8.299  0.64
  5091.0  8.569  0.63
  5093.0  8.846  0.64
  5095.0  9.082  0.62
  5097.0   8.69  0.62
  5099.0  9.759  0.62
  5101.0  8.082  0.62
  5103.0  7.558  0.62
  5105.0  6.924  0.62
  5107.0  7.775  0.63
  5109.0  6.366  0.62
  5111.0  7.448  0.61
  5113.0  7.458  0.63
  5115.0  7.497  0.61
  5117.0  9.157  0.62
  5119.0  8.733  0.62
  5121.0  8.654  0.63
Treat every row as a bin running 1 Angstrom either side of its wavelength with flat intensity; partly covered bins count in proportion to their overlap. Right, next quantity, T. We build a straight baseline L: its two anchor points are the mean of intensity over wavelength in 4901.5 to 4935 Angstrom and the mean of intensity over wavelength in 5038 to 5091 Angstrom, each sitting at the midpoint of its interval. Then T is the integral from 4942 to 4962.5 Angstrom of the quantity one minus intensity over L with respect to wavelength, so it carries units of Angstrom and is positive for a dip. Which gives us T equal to -1.68 Angstrom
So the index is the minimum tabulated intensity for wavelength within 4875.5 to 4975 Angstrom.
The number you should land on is 3.971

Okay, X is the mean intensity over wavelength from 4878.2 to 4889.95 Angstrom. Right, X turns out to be 7.2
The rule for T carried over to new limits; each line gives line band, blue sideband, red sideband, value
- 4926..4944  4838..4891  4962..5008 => 6.0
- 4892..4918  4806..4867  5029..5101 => 2.7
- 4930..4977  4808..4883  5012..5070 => 4.4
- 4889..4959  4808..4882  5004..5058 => 7.9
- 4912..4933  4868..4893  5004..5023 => 3.4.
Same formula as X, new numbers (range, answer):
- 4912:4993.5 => 6.66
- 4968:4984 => 7.2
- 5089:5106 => 8.43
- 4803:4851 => 6.68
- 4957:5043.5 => 7.49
